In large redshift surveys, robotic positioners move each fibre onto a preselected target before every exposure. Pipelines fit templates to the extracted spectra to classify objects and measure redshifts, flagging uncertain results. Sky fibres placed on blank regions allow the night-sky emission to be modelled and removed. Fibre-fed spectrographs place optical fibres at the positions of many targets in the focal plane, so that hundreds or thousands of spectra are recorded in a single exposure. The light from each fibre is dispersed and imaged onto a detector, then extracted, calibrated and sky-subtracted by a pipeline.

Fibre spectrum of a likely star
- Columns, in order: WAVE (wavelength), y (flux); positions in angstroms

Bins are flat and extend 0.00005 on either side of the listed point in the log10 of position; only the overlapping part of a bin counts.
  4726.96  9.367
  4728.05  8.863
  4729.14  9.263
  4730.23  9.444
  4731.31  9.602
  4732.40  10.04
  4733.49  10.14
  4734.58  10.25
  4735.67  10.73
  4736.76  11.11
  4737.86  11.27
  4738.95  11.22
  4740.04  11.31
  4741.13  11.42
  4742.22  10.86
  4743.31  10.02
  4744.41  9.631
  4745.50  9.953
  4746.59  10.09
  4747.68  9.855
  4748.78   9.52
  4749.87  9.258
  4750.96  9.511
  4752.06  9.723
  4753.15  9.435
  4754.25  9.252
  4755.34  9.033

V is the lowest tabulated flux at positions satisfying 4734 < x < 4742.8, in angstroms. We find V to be 10.25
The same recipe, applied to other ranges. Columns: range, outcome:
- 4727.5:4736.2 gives 8.863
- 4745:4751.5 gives 9.258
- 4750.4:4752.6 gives 9.511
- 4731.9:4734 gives 10.04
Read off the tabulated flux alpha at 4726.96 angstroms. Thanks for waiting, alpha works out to 9.367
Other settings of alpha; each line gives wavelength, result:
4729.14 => 9.263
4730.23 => 9.444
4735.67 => 10.73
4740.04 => 11.31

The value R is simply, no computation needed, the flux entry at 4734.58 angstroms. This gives 10.25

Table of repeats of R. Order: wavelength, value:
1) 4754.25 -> 9.252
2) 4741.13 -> 11.42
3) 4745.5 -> 9.953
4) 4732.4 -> 10.04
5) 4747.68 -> 9.855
